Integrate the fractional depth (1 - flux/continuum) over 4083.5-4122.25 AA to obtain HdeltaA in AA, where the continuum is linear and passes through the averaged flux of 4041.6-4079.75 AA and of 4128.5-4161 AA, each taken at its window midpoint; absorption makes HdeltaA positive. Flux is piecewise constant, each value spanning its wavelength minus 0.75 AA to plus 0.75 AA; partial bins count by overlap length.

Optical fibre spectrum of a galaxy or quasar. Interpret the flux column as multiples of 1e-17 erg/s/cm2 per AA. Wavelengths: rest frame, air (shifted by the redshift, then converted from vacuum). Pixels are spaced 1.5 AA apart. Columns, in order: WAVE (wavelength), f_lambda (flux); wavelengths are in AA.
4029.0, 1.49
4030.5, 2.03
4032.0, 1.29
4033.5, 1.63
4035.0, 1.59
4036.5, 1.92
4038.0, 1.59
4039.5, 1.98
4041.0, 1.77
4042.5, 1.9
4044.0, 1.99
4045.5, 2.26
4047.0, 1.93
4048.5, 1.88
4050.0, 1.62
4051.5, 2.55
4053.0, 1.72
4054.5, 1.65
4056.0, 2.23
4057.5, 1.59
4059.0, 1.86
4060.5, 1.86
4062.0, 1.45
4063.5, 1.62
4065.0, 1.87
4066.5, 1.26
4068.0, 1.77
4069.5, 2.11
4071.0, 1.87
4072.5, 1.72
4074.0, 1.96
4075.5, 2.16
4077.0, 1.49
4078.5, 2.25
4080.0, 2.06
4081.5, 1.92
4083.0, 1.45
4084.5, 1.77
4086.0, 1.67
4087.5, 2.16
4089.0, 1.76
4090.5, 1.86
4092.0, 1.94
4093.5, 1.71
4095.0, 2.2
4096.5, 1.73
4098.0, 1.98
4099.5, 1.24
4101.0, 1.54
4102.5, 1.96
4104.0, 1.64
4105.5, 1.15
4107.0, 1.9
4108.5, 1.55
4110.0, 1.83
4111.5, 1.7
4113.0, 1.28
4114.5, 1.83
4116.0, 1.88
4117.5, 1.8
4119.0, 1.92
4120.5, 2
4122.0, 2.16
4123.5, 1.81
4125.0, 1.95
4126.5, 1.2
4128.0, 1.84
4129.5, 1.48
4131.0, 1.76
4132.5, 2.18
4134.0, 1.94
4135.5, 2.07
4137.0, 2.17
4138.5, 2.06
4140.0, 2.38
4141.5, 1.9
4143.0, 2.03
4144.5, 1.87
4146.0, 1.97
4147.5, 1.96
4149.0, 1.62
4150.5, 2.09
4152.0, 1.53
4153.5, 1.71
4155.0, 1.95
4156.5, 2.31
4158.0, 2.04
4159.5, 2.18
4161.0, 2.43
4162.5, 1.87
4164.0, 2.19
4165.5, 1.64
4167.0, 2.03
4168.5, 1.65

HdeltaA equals 3.03 AA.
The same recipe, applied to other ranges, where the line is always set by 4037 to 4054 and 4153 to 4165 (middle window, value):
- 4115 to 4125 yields 0.50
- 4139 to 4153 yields 0.94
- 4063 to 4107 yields 4.18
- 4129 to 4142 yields 0.29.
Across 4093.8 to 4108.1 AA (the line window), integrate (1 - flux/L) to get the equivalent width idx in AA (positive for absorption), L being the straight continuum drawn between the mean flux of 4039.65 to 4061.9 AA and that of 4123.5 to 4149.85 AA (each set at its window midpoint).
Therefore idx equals 1.5 AA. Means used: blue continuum 1.9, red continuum 1.9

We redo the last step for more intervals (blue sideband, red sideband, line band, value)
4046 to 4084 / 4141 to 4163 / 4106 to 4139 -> 1.7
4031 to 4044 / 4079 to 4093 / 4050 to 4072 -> -0.2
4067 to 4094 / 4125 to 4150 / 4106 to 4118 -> 1.1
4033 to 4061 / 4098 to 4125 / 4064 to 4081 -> -0.4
